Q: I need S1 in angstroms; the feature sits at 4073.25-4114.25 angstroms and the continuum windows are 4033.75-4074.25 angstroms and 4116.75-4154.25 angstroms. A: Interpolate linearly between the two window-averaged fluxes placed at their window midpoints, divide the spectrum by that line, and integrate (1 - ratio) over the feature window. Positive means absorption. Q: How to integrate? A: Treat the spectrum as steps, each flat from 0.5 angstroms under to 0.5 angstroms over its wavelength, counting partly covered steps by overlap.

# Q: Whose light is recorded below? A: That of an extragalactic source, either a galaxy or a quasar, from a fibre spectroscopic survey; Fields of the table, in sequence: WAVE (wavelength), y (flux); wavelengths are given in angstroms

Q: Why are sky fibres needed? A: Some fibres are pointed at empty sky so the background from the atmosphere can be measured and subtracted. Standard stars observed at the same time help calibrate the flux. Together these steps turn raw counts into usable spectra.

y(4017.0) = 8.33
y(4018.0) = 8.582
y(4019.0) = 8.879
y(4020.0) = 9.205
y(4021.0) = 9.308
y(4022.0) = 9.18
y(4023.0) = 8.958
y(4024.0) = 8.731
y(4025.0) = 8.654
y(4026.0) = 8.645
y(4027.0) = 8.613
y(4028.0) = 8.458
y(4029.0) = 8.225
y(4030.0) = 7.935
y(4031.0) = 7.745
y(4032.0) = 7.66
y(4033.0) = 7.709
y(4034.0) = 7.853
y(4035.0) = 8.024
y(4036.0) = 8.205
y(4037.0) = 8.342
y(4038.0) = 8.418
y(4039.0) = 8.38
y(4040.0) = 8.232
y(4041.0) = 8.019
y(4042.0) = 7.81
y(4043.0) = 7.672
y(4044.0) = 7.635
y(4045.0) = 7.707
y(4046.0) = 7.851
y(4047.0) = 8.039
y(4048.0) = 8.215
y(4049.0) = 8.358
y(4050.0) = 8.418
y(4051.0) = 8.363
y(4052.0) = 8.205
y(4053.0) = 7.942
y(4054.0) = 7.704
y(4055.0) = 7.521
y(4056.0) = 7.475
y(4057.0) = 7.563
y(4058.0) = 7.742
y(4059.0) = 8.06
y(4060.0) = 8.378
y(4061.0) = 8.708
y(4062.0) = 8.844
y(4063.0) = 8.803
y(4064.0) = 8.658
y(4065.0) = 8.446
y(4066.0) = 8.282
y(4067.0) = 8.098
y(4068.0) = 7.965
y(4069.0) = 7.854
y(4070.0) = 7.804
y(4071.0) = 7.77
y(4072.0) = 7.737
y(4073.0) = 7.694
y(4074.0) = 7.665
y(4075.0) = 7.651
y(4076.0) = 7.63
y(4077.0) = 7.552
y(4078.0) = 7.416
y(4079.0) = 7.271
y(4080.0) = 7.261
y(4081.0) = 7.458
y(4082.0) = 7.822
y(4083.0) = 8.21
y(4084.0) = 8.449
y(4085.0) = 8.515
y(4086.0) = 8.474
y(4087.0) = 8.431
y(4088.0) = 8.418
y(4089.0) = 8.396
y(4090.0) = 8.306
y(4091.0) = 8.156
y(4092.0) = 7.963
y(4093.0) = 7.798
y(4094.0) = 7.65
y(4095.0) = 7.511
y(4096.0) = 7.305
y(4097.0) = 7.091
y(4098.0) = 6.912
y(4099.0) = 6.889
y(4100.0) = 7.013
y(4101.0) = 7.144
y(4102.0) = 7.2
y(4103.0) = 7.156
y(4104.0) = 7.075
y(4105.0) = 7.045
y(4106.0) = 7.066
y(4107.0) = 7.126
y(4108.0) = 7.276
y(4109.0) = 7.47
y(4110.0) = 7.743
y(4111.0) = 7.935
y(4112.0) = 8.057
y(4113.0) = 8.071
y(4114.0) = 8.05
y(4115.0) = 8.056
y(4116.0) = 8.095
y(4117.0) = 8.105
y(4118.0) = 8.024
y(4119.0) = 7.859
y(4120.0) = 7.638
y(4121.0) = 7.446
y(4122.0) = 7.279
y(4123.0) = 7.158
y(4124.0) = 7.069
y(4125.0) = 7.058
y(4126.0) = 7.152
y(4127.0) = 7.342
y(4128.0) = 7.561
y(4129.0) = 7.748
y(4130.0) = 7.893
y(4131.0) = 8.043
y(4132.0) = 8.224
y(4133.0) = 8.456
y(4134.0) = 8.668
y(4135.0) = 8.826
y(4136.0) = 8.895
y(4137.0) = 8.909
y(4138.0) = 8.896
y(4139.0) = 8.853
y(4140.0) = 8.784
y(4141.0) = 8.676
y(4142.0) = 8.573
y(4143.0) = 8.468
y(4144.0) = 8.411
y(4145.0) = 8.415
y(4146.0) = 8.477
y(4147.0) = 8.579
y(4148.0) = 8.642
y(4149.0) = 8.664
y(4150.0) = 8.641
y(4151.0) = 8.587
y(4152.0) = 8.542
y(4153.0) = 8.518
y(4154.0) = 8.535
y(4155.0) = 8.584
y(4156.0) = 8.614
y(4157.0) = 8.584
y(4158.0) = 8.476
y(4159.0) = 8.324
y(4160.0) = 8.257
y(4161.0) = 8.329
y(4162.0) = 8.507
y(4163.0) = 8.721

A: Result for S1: 2.4 angstroms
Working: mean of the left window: 8.06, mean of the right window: 8.2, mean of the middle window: 7.65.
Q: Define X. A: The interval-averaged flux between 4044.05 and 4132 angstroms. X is 7.79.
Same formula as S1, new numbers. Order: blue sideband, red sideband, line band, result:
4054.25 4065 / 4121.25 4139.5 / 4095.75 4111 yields 1.7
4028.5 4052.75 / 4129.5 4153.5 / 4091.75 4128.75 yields 4.1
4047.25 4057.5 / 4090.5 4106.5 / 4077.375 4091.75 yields -1.0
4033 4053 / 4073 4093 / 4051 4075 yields -0.1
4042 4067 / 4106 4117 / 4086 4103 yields 0.5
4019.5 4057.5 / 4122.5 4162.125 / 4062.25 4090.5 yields 0.8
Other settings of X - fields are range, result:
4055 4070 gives 8.17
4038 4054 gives 8.06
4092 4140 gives 7.71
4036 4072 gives 8.09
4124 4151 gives 8.32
